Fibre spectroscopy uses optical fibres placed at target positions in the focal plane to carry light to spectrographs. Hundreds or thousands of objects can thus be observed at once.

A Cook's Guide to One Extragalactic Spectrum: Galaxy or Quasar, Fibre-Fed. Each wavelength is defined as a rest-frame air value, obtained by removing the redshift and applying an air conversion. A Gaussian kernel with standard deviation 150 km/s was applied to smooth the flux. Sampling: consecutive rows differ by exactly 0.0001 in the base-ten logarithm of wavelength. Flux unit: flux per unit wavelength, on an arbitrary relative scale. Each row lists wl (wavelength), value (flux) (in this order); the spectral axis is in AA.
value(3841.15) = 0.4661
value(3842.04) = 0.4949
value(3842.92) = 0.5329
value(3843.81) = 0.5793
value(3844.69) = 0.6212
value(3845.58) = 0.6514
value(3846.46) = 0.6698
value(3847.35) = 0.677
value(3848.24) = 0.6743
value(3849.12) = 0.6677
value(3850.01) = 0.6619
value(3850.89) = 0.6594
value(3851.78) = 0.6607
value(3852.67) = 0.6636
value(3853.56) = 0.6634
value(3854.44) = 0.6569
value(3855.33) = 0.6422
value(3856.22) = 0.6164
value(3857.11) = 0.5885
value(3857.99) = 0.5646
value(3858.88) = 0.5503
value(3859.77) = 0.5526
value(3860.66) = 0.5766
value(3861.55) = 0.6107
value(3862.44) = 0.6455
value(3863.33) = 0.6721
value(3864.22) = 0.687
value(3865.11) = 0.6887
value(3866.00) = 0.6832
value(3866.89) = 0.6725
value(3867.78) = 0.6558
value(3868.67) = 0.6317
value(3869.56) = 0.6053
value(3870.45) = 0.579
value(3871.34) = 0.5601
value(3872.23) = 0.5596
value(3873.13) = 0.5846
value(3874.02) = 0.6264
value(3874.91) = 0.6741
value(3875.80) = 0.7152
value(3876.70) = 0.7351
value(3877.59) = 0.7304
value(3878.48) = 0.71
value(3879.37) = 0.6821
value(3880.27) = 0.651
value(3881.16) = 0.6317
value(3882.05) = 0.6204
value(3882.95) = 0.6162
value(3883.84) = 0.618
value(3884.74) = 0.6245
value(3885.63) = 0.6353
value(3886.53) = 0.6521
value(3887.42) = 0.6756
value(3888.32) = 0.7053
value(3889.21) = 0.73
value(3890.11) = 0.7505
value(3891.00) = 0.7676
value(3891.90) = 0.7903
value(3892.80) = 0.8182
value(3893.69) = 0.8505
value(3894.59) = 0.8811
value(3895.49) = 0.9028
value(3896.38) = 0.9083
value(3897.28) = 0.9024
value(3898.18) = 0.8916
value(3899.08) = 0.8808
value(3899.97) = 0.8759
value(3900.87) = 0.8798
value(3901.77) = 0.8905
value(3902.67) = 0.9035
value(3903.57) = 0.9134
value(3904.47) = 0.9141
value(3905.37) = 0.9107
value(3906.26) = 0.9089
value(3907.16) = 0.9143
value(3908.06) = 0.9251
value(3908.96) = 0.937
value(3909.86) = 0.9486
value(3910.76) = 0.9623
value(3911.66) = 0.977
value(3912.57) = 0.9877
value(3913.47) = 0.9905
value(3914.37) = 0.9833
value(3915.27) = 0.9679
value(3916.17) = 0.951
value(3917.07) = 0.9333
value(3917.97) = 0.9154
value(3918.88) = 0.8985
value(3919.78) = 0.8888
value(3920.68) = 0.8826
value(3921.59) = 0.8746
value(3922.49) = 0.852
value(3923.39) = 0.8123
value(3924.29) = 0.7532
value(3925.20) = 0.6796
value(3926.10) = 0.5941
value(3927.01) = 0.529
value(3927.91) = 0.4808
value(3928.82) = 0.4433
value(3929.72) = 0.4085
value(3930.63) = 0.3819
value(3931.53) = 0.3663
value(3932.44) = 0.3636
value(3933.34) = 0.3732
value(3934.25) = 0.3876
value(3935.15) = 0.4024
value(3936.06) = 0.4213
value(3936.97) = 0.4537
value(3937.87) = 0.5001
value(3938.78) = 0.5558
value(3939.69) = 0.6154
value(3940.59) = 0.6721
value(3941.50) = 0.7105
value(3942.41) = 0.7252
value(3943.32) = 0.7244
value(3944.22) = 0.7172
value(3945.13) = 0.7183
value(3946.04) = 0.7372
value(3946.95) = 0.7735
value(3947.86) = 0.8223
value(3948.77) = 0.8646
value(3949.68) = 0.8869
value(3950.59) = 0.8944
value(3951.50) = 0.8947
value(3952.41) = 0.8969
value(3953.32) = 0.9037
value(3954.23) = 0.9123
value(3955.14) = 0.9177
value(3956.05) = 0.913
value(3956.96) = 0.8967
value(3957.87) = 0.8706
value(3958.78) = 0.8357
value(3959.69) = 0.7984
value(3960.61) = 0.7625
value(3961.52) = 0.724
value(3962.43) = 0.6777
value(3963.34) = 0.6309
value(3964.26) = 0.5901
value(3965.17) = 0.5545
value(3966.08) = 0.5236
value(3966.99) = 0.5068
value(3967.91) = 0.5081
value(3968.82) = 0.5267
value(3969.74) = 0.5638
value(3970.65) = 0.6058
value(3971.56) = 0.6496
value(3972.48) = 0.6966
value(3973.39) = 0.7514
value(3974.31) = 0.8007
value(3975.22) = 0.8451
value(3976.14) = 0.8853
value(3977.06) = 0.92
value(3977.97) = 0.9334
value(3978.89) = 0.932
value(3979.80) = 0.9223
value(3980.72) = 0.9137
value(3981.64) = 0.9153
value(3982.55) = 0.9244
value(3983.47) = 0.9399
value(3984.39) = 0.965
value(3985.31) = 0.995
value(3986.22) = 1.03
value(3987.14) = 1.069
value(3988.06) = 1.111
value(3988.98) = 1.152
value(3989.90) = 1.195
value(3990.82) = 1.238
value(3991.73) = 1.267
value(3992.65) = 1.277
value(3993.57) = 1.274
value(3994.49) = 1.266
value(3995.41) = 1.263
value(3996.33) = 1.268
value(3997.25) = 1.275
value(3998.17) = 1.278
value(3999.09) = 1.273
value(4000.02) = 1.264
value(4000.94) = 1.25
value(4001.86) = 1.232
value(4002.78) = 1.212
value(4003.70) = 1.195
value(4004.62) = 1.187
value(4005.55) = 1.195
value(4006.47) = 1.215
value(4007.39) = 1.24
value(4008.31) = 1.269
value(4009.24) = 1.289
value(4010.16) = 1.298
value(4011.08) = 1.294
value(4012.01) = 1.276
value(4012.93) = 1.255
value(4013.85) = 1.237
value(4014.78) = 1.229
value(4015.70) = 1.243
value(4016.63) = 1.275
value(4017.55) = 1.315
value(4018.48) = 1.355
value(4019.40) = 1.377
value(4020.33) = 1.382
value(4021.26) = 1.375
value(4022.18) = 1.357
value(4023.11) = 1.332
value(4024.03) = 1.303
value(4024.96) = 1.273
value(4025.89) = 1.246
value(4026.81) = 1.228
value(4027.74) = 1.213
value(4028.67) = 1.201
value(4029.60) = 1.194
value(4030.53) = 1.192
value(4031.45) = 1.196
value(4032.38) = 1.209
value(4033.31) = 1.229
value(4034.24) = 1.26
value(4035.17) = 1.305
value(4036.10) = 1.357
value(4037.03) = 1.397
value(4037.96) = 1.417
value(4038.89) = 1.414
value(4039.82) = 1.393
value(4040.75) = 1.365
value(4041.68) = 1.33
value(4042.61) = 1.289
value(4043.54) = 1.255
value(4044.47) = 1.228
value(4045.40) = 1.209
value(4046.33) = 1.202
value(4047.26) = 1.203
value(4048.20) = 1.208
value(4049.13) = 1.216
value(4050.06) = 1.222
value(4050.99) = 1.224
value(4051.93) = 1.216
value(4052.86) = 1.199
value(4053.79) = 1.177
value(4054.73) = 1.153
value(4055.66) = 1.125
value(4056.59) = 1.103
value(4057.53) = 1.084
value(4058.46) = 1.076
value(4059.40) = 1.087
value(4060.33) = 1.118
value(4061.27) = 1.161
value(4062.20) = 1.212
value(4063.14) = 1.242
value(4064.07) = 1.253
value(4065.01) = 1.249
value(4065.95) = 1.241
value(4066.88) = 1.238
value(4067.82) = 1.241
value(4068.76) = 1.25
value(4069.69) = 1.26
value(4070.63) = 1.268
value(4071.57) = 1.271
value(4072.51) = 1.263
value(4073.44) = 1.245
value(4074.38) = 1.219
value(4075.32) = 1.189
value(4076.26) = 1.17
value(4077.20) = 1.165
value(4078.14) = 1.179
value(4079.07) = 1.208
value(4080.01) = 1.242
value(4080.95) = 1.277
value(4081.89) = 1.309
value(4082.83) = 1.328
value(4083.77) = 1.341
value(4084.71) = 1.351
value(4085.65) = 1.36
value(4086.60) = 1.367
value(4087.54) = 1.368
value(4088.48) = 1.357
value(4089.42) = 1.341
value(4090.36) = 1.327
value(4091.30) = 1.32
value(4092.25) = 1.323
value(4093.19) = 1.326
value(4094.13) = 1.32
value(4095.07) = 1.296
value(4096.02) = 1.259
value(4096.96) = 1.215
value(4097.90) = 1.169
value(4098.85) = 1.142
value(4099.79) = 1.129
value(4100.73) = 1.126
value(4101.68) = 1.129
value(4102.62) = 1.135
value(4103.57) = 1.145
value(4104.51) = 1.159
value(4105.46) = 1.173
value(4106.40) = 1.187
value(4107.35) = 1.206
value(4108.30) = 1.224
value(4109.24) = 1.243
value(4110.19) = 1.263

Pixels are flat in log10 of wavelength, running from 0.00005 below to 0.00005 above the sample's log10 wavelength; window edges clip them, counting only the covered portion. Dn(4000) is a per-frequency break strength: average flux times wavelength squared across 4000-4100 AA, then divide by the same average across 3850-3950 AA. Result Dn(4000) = 1.89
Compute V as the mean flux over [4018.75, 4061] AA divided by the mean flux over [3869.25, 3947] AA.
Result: 1.71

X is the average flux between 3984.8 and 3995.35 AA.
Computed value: 1.17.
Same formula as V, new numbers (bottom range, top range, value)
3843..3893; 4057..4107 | 1.89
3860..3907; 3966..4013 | 1.43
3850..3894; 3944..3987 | 1.22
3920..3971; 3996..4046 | 1.91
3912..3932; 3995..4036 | 1.68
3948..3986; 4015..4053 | 1.60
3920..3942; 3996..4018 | 2.21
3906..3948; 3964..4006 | 1.37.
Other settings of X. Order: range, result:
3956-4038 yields 1.08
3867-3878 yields 0.639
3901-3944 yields 0.736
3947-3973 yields 0.744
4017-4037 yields 1.28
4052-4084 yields 1.21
